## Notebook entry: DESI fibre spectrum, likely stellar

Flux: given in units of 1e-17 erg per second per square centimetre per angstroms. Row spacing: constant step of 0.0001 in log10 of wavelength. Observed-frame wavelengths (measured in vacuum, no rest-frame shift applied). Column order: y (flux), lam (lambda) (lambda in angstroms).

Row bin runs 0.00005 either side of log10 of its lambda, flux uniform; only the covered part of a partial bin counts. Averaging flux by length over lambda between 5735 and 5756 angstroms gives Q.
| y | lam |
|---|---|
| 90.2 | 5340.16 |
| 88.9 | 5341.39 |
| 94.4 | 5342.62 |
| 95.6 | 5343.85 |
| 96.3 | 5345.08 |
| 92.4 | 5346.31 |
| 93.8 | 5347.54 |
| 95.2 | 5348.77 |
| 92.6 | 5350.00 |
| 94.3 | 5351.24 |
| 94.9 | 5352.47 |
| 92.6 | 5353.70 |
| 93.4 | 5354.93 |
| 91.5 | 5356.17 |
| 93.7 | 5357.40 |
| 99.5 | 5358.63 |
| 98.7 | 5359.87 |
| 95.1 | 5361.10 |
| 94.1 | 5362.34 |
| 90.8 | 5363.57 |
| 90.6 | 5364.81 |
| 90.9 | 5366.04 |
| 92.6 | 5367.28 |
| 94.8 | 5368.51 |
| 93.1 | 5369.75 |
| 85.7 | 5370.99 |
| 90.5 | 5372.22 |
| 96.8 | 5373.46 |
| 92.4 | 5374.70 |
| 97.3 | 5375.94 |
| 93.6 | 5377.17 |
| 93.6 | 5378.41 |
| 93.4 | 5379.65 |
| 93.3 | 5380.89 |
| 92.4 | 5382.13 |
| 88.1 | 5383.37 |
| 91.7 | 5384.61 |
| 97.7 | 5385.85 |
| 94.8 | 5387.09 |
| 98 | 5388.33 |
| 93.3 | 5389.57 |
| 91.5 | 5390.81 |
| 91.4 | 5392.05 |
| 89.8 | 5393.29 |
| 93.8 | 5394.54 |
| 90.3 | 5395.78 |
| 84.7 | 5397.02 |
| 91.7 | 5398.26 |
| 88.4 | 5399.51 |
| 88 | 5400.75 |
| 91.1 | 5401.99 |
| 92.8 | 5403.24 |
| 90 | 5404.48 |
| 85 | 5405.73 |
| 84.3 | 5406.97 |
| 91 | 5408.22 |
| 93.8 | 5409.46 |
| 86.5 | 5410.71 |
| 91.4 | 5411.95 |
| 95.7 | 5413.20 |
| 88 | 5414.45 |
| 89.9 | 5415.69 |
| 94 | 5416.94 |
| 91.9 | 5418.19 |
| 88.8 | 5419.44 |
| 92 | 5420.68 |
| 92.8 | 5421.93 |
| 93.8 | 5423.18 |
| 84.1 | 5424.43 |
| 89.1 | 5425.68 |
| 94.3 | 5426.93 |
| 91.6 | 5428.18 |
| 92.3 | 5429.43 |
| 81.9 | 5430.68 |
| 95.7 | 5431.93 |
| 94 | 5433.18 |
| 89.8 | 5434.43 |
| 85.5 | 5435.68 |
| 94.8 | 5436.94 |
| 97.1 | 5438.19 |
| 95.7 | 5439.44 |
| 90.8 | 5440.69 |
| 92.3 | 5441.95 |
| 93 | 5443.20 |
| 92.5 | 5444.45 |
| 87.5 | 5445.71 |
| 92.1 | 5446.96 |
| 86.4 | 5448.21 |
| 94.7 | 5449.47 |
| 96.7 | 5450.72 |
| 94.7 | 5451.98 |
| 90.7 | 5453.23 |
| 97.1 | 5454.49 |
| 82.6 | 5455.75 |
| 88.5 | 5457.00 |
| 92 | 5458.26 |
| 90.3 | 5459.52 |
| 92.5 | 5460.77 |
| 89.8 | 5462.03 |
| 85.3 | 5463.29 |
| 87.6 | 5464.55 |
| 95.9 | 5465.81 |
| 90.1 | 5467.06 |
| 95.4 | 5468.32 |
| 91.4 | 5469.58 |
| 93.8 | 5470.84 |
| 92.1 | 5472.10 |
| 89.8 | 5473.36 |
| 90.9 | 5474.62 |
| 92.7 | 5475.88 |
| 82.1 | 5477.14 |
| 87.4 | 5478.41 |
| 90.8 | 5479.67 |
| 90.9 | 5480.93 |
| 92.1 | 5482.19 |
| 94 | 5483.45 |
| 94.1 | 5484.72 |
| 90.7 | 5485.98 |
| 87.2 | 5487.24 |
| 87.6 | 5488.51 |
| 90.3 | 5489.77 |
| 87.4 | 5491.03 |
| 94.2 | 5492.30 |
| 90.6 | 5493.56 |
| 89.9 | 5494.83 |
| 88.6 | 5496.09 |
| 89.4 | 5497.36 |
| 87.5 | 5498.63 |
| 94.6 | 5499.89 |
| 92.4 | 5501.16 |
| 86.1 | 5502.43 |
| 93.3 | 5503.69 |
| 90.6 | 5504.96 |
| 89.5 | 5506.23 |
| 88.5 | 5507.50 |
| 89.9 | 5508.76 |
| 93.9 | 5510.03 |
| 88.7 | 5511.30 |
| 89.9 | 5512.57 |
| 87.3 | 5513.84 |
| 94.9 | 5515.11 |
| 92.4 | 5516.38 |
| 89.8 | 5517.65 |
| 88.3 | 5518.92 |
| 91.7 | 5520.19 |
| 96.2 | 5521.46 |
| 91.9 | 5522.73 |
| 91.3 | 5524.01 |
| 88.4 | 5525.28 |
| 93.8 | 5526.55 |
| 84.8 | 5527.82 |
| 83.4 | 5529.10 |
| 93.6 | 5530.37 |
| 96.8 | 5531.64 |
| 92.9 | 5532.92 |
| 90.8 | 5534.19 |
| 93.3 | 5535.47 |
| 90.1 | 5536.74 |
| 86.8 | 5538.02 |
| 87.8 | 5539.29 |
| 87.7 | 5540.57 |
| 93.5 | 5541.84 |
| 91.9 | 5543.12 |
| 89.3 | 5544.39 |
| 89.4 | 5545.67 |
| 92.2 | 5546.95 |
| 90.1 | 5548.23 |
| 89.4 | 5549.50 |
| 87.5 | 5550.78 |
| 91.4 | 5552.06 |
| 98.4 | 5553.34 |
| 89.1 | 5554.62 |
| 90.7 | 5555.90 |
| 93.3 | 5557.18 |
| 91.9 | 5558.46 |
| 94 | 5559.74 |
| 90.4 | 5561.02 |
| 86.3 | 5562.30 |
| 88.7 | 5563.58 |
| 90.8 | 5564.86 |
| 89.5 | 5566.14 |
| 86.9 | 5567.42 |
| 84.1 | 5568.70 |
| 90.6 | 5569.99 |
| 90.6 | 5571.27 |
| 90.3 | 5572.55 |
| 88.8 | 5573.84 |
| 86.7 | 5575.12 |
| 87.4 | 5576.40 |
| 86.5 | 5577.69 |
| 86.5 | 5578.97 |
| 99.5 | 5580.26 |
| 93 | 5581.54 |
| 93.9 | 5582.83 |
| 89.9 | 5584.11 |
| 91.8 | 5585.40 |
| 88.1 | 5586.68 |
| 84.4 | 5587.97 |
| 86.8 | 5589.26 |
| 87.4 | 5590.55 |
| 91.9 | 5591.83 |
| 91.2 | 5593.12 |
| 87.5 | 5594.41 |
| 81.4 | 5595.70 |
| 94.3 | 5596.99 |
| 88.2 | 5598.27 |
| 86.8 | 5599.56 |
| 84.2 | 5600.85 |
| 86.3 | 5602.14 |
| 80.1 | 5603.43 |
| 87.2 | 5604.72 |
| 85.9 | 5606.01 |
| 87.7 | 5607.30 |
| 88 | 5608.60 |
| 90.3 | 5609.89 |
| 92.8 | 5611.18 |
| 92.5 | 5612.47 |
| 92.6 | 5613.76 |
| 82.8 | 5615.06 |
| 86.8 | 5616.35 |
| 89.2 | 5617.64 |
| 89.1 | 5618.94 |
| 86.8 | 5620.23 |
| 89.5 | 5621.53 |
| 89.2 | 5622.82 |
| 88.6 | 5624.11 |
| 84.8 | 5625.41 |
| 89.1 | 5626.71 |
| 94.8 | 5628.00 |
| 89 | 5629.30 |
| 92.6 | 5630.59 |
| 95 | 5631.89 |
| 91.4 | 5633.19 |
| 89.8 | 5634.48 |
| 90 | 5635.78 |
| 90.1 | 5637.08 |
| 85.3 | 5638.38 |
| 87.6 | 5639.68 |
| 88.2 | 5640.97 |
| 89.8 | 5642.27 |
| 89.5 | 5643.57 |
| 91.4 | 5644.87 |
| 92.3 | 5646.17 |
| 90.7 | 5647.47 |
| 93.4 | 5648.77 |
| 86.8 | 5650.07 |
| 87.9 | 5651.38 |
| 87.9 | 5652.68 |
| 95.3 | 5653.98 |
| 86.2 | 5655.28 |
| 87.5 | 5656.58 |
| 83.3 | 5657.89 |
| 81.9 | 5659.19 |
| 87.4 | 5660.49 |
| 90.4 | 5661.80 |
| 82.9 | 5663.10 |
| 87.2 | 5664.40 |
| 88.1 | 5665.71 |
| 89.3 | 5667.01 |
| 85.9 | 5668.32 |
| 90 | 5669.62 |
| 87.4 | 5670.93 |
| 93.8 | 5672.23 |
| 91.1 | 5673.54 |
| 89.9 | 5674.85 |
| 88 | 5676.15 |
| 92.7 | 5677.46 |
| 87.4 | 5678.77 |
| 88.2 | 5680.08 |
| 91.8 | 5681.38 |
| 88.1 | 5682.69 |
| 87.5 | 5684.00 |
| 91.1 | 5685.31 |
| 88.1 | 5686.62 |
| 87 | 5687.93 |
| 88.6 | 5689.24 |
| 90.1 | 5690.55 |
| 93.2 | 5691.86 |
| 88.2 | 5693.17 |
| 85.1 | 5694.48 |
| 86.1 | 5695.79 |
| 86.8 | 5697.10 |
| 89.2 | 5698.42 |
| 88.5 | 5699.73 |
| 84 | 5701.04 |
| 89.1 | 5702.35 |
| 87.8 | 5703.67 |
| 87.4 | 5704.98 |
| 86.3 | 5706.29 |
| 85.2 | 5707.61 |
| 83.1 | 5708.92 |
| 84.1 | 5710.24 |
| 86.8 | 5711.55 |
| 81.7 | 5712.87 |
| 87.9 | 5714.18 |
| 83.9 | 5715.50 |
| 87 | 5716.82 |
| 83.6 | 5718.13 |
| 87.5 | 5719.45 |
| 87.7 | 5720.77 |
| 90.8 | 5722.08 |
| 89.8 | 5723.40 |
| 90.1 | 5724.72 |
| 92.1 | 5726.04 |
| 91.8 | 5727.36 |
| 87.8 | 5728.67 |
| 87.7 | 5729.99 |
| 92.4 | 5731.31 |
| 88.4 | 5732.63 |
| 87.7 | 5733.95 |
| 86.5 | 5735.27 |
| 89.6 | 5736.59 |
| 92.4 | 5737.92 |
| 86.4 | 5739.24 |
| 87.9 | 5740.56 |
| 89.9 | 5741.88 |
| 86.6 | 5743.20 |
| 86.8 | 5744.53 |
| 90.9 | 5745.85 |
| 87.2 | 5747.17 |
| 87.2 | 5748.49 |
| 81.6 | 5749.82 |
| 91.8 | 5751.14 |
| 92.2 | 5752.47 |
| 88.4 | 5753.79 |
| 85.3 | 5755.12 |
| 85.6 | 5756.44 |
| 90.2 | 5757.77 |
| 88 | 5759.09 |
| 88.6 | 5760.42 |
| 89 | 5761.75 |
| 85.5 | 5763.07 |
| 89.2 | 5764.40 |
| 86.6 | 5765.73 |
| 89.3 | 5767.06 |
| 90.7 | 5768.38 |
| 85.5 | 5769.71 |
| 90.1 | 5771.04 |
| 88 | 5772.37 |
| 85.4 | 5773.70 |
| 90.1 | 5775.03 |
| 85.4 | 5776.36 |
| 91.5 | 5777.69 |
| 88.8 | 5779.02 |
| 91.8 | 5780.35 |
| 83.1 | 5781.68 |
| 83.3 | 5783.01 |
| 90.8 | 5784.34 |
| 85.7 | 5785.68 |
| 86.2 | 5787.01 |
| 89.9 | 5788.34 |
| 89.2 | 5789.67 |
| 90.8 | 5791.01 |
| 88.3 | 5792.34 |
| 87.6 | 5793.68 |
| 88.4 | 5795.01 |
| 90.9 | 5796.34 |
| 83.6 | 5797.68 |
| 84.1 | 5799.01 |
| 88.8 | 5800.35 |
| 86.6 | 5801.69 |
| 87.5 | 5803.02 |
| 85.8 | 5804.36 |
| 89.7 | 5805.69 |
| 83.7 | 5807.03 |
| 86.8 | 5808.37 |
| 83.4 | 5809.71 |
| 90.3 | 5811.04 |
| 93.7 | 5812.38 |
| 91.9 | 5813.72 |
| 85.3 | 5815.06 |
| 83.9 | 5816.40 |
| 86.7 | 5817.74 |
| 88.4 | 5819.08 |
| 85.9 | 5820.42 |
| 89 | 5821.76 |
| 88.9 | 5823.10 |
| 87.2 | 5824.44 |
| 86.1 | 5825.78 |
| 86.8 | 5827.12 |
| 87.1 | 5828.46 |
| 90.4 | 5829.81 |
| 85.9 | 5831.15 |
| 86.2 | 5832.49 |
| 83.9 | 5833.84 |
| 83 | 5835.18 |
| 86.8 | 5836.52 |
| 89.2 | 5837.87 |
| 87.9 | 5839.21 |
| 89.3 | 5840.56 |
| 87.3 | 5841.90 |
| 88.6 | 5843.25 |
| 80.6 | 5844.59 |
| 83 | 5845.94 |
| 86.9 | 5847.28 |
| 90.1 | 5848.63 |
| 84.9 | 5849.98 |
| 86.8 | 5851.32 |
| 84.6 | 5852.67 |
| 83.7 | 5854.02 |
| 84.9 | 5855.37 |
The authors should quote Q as 88.2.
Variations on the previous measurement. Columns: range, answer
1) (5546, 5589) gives 90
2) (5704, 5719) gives 85.3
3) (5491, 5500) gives 90.2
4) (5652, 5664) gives 87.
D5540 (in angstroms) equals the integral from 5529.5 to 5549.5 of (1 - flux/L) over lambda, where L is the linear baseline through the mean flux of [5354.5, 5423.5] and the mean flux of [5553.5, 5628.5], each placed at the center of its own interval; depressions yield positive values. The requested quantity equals -0.26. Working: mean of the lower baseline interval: 92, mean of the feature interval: 91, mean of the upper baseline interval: 89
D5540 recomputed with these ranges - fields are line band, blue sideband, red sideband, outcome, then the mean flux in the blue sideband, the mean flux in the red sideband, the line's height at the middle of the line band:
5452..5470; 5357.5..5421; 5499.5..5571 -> 0.1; 91.9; 90.5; 91.3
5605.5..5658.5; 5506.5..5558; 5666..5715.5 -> -0.2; 90.8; 88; 89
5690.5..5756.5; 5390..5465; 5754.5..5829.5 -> 0.4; 90.8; 87.7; 88.3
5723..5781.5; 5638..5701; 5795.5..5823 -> -0.5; 88.6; 87.3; 87.9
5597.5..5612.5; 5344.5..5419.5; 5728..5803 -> 0.4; 92.3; 88.1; 89.8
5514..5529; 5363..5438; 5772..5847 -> -0.1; 91.4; 87.3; 90.2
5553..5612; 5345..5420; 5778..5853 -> 0.5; 92.2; 87.2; 89.9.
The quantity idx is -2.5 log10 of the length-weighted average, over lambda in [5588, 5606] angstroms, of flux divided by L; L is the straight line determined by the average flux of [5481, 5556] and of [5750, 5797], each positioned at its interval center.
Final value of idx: 0.04 mag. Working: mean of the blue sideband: 90.6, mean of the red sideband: 88.3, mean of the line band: 87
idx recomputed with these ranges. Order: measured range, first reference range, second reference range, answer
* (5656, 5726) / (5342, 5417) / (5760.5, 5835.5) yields 0.01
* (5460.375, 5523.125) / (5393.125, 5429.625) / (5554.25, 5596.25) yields -0.01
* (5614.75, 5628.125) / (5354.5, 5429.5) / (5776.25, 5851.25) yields 0.01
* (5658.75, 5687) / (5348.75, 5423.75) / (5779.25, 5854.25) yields 0.00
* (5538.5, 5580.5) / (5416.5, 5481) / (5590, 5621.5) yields -0.01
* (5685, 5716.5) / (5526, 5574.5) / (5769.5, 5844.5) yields 0.02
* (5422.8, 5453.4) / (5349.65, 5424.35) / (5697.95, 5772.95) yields 0.00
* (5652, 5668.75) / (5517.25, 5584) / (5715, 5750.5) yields 0.02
